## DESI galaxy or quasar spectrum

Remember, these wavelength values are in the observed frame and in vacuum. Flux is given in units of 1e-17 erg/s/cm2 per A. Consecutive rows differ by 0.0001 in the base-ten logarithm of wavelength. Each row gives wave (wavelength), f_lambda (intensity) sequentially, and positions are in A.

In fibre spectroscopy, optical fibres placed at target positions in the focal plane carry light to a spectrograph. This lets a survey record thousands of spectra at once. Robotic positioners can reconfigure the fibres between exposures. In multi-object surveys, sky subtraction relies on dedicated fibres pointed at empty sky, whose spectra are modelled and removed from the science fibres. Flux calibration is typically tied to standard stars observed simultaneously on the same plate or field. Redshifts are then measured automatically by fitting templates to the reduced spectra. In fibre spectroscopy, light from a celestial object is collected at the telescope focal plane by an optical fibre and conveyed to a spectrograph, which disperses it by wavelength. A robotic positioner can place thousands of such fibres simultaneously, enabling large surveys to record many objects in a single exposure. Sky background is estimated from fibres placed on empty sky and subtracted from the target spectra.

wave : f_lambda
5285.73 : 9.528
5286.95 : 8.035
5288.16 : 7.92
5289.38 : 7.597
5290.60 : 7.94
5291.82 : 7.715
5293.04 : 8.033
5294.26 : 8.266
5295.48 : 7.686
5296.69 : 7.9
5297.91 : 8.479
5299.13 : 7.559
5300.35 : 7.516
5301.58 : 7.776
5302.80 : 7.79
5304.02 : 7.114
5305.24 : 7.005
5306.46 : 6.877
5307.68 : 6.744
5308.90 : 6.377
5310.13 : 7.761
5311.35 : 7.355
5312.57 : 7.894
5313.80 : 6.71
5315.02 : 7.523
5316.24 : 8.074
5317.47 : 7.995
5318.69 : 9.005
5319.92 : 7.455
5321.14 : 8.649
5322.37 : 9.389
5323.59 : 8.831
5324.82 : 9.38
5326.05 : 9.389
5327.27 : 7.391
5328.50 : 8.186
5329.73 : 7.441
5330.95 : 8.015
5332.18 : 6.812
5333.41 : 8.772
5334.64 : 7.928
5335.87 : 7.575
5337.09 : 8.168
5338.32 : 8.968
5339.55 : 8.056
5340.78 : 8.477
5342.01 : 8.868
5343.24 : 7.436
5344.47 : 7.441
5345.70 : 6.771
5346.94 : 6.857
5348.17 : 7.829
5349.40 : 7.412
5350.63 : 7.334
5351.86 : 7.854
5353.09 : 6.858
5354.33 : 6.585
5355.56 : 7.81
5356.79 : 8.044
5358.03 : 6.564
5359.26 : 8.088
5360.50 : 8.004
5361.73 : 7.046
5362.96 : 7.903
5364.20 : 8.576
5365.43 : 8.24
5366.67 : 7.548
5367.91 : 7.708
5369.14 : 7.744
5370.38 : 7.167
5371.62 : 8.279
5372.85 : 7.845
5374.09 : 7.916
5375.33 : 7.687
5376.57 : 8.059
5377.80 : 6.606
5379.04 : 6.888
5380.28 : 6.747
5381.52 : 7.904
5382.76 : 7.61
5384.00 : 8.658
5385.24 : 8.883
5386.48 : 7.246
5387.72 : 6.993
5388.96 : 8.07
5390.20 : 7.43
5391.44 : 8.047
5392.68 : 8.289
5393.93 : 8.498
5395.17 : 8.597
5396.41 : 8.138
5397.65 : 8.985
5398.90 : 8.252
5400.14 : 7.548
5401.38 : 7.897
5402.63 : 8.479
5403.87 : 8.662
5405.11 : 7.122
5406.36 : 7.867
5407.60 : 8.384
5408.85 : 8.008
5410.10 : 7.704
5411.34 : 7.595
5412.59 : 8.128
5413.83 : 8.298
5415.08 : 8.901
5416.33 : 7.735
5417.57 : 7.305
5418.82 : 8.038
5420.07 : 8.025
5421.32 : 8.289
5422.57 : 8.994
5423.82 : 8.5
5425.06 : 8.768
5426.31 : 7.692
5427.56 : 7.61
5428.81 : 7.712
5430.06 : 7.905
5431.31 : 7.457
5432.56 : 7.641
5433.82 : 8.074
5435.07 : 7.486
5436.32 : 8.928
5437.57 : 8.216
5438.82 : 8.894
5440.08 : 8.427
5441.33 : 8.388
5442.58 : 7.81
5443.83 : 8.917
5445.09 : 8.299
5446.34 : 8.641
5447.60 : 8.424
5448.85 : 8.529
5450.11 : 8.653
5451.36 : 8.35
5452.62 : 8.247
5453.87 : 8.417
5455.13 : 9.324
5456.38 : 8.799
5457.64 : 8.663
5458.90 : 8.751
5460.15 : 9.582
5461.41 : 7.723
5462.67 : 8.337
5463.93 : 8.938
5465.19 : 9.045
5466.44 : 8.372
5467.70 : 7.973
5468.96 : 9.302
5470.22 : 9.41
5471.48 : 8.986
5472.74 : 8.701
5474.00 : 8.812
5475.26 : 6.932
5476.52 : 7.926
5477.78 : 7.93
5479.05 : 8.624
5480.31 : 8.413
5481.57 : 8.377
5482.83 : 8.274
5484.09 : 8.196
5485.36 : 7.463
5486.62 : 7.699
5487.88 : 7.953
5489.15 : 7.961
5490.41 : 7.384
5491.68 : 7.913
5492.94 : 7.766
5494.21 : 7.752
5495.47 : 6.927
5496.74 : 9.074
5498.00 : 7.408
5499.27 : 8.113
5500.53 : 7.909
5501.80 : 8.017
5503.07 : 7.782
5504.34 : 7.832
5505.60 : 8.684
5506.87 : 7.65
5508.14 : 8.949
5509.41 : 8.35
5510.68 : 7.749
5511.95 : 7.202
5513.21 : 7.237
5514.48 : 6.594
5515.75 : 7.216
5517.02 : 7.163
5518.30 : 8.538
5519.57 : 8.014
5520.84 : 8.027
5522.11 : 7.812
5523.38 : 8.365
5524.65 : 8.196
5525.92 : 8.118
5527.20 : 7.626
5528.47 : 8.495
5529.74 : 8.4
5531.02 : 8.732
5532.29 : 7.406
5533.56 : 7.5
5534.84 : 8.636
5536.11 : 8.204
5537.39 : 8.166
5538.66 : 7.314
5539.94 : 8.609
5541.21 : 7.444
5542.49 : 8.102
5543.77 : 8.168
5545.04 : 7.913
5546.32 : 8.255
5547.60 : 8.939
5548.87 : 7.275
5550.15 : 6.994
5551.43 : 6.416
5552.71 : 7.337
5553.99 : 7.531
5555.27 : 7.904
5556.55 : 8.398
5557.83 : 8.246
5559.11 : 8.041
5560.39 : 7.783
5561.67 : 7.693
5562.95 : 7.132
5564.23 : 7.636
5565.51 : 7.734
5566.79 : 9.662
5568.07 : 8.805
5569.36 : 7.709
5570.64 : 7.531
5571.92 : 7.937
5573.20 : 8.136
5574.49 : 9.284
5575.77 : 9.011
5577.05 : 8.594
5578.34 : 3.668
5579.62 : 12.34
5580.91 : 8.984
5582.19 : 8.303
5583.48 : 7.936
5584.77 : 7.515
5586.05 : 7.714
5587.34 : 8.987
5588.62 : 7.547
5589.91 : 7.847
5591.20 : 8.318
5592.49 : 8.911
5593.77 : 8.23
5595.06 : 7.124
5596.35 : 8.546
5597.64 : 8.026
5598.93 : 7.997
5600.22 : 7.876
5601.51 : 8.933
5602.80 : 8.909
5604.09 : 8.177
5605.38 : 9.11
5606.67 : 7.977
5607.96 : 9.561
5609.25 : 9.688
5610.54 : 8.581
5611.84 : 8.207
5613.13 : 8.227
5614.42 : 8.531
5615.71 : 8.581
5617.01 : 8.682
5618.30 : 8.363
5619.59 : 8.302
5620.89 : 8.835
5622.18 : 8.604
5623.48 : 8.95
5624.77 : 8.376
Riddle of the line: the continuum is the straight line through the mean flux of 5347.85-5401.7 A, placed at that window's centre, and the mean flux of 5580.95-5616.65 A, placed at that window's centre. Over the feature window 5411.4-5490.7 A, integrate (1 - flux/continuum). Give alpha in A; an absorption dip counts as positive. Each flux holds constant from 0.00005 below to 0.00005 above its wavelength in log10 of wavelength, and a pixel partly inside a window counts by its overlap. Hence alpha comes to -3.4 A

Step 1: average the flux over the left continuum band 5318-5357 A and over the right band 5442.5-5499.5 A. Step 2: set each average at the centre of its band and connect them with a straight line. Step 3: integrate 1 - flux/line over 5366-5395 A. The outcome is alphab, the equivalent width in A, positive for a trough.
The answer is 1.22 A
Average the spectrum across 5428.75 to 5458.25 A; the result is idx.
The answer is 8.35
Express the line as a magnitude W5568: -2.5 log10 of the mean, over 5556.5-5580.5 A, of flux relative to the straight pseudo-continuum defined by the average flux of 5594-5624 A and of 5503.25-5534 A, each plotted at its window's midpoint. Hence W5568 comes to 0.01 mag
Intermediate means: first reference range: 7.91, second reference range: 8.5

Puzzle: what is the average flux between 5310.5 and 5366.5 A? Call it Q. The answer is 7.88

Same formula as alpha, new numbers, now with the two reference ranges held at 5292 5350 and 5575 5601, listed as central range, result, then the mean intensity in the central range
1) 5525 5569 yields 0.9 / 7.96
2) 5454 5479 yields -1.8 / 8.6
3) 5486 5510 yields 0.3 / 7.95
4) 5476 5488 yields -0.1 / 8.09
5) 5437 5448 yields -0.6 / 8.44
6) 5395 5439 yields -0.7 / 8.09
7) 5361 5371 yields 0.2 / 7.75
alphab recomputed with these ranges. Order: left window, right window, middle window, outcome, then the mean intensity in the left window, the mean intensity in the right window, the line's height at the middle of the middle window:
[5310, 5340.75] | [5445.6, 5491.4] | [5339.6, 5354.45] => 1.2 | 8.12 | 8.41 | 8.17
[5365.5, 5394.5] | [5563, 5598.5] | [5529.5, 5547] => 0.1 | 7.74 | 8.2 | 8.11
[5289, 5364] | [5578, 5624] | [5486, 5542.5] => 2.1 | 7.78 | 8.42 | 8.22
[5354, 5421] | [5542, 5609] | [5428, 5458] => -1.5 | 7.87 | 8.14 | 7.95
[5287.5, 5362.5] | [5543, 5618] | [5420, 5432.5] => -0.2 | 7.78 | 8.19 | 7.94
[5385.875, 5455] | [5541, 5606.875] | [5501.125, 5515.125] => 0.5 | 8.15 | 8.09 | 8.12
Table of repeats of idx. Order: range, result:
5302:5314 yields 7.19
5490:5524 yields 7.83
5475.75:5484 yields 8.23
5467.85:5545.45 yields 8.02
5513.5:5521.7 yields 7.58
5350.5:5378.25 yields 7.64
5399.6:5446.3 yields 8.11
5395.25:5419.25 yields 8.07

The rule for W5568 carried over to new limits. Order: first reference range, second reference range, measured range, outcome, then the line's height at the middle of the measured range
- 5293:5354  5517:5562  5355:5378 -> 0.013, 7.84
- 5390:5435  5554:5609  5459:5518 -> 0.008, 8.14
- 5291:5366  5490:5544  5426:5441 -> -0.020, 7.87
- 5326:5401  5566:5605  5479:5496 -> 0.024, 8.07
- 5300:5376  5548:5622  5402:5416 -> -0.027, 7.9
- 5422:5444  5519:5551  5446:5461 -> -0.070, 8.14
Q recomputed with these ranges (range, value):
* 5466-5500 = 8.13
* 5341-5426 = 7.85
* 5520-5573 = 7.96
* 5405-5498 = 8.24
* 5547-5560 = 7.71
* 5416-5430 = 8.06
